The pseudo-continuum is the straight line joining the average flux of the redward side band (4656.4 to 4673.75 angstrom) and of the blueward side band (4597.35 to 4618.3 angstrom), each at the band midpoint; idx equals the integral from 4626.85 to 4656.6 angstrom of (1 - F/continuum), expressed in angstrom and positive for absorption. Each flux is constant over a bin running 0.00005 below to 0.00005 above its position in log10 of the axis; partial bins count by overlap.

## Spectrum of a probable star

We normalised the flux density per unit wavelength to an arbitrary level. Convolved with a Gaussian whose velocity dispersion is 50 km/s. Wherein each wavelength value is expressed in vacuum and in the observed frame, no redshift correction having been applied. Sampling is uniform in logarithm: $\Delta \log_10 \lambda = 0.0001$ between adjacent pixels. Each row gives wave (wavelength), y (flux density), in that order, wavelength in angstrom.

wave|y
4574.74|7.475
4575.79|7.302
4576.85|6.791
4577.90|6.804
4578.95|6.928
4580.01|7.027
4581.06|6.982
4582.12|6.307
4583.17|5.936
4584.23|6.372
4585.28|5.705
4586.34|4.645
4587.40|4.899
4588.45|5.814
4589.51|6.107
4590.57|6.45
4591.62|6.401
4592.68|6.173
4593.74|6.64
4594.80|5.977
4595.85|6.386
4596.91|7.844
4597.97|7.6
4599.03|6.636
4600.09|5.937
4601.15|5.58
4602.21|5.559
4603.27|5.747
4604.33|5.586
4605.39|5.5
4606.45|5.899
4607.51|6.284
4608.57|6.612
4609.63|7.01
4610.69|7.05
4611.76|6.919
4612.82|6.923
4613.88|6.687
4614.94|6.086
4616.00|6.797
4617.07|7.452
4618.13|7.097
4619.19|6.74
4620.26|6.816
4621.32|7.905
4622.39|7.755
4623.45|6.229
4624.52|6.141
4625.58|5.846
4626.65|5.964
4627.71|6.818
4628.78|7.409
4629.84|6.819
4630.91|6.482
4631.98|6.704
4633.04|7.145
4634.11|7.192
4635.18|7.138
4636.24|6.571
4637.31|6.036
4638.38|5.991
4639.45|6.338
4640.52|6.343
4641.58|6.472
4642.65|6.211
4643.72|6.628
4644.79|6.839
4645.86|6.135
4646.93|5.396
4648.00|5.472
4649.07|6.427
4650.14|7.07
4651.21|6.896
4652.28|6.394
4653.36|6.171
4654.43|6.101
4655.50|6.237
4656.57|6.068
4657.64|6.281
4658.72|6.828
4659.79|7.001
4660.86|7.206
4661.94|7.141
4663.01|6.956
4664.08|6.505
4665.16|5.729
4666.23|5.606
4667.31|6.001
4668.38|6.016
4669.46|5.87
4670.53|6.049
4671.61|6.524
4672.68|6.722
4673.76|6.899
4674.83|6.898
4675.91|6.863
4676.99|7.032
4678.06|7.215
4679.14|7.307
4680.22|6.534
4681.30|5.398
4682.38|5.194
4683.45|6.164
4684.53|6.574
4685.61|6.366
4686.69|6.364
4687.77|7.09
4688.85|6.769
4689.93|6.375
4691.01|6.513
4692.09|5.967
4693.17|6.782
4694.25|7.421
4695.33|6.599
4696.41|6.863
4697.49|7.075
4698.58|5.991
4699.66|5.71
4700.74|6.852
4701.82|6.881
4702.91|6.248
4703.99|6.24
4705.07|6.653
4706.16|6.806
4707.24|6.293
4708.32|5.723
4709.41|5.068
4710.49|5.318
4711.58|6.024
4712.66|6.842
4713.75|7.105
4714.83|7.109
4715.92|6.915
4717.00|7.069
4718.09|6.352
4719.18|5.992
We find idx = -0.2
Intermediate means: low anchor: 6.44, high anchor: 6.43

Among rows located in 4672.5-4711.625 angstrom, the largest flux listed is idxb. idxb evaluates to 7.421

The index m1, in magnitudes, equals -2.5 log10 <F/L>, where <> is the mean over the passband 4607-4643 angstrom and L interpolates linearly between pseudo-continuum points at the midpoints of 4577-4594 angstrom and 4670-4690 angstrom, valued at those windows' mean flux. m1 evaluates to -0.06 mag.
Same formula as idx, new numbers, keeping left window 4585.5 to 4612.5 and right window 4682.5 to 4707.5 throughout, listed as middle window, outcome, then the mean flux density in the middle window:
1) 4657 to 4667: -0.2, 6.56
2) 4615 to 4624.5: -1.1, 6.99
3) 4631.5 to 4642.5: -0.4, 6.58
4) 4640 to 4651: 0.1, 6.32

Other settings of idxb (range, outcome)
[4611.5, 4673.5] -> 7.905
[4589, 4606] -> 7.844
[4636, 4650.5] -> 7.07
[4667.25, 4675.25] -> 6.899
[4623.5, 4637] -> 7.409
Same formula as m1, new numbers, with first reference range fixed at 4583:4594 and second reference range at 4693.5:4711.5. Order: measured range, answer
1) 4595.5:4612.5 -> -0.07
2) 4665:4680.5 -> -0.05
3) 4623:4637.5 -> -0.10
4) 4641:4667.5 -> -0.04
